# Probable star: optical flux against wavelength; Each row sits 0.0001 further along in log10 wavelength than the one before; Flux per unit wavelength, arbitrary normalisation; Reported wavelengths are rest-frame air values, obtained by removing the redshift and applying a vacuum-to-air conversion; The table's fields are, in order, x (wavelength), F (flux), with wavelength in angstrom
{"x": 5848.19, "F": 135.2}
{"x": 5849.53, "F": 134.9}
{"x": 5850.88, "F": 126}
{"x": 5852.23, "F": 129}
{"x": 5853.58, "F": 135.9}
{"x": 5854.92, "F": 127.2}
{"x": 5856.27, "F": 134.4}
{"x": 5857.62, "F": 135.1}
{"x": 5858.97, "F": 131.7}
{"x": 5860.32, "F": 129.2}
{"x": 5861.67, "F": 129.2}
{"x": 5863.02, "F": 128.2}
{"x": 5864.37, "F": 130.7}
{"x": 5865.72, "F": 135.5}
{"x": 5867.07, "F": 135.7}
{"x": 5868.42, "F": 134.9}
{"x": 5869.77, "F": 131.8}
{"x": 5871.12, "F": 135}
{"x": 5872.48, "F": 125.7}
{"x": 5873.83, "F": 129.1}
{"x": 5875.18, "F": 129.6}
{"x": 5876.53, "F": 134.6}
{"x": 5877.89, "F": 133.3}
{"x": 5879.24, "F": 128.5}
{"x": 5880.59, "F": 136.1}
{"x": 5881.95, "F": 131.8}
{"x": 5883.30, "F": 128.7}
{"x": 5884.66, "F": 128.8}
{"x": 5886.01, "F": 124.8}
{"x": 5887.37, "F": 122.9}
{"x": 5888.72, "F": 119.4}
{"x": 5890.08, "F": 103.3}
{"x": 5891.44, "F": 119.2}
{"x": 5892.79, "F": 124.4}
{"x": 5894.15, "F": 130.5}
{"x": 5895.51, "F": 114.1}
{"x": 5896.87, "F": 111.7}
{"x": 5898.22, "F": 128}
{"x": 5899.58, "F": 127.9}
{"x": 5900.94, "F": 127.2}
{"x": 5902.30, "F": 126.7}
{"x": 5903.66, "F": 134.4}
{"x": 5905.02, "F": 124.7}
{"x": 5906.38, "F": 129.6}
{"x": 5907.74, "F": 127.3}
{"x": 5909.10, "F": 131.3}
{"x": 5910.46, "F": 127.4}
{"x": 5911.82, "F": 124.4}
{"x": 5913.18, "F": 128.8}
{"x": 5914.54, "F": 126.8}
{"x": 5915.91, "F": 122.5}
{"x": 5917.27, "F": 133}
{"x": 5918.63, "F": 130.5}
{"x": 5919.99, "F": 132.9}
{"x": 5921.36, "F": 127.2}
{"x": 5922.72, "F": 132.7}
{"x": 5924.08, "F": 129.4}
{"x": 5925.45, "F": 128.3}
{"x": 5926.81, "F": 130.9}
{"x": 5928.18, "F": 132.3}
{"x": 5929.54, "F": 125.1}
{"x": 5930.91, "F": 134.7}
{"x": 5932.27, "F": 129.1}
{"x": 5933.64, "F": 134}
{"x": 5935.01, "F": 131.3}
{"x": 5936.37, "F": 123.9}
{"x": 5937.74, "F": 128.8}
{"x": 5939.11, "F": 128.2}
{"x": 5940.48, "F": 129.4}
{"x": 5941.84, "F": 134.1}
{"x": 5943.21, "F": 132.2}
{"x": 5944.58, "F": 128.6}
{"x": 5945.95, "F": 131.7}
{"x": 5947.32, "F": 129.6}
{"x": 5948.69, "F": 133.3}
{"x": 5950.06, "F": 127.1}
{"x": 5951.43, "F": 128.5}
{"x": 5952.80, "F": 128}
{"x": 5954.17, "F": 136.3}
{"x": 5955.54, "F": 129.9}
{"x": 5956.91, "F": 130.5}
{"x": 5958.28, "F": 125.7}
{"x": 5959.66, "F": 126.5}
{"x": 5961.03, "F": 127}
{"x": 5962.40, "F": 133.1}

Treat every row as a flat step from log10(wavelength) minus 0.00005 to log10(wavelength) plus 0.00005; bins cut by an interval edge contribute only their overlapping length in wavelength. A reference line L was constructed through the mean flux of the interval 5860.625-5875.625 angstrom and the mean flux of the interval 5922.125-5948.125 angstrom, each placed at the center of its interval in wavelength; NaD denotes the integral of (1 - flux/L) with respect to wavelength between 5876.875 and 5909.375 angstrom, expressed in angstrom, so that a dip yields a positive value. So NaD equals 1.3 angstrom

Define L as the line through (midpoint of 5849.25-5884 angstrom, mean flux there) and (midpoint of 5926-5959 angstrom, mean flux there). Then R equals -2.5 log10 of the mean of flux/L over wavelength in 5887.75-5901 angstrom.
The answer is 0.09 mag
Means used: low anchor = 132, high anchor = 130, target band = 120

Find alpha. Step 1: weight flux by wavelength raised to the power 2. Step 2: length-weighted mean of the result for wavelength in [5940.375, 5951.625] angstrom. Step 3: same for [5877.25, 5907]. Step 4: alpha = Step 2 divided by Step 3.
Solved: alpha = 1.06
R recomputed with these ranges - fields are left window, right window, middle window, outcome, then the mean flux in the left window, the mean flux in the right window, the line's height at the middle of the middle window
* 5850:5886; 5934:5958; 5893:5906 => 0.05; 131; 130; 131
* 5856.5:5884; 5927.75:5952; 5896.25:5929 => 0.02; 132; 130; 131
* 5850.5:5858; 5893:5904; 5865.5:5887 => -0.03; 131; 125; 128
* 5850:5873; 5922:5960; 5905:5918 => 0.02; 132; 130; 131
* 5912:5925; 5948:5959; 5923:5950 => -0.01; 129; 130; 129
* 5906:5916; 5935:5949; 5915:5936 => -0.01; 127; 130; 129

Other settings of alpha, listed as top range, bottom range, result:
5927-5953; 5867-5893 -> 1.04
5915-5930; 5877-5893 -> 1.05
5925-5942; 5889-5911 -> 1.06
